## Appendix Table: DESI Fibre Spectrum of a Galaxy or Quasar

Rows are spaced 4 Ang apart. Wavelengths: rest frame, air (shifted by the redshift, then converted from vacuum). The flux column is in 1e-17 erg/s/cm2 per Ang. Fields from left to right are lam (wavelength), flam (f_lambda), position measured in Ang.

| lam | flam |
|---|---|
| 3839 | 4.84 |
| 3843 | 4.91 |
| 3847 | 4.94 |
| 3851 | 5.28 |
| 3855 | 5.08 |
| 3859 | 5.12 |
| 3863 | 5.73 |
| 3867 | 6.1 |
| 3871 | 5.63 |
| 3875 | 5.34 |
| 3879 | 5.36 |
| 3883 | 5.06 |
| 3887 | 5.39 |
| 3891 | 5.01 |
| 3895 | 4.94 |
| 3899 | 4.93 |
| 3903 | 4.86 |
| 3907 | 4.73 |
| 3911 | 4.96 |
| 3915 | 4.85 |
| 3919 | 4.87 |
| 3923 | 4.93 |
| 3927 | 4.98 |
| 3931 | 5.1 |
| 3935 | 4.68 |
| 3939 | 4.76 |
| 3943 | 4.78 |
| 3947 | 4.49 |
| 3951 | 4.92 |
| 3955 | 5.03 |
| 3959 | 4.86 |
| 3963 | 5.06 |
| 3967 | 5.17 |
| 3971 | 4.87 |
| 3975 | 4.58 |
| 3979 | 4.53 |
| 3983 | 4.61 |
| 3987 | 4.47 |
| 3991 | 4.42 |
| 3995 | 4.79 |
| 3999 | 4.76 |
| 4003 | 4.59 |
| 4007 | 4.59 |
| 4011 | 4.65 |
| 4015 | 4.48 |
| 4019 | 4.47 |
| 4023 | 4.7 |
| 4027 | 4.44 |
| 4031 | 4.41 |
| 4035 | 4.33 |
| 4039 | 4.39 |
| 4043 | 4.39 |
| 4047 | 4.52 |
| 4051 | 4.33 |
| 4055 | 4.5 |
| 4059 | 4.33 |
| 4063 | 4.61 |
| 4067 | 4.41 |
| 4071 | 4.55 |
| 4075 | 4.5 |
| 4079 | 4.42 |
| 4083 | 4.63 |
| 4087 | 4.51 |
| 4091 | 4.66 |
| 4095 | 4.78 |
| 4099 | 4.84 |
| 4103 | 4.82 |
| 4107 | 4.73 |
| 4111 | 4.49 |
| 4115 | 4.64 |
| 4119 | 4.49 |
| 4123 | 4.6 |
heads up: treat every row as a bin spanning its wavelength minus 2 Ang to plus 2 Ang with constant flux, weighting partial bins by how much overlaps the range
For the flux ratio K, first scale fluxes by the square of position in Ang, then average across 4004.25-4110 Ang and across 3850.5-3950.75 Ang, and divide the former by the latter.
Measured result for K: 0.97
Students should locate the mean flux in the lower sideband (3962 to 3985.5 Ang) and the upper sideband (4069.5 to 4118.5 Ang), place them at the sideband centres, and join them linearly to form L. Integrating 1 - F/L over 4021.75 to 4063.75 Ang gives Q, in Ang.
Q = 2.3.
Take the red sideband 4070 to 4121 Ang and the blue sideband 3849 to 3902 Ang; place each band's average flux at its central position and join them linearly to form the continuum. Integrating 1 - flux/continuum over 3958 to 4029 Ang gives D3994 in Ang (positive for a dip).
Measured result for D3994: 3.9 Ang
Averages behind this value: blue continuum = 5.3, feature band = 4.67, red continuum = 4.62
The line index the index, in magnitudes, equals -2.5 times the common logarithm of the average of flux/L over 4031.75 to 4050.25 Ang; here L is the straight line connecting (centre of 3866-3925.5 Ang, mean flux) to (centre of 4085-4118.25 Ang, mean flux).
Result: 0.09 mag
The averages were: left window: 5.11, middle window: 4.4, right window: 4.68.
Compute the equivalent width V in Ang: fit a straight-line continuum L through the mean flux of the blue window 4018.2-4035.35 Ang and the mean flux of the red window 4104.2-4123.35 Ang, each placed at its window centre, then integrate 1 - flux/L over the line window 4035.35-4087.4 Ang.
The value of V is 0.77 Ang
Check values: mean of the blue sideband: 4.48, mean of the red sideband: 4.6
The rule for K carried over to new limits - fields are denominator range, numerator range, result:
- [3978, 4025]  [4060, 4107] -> 1.05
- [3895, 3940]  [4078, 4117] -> 1.04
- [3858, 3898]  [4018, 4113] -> 0.93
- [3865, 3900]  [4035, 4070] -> 0.91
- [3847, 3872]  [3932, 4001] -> 0.92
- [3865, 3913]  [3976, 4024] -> 0.93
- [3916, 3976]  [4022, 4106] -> 0.99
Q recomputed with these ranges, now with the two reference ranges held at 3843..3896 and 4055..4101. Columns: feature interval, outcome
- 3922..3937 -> 0.5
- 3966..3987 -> 0.9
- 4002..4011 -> 0.4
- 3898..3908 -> 0.7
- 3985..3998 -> 0.8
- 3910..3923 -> 0.6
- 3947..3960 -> 0.3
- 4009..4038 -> 1.6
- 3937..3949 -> 0.9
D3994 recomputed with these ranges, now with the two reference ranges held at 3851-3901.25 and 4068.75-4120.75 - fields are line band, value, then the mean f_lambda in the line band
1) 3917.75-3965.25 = 2.10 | 4.87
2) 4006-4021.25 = 1.02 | 4.55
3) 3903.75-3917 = 0.89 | 4.85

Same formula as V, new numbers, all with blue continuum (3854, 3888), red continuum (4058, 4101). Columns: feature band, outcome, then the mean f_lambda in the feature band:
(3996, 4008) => 0.6 Ang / 4.66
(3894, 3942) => 3.3 Ang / 4.88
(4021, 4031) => 0.5 Ang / 4.54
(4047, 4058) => 0.6 Ang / 4.43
